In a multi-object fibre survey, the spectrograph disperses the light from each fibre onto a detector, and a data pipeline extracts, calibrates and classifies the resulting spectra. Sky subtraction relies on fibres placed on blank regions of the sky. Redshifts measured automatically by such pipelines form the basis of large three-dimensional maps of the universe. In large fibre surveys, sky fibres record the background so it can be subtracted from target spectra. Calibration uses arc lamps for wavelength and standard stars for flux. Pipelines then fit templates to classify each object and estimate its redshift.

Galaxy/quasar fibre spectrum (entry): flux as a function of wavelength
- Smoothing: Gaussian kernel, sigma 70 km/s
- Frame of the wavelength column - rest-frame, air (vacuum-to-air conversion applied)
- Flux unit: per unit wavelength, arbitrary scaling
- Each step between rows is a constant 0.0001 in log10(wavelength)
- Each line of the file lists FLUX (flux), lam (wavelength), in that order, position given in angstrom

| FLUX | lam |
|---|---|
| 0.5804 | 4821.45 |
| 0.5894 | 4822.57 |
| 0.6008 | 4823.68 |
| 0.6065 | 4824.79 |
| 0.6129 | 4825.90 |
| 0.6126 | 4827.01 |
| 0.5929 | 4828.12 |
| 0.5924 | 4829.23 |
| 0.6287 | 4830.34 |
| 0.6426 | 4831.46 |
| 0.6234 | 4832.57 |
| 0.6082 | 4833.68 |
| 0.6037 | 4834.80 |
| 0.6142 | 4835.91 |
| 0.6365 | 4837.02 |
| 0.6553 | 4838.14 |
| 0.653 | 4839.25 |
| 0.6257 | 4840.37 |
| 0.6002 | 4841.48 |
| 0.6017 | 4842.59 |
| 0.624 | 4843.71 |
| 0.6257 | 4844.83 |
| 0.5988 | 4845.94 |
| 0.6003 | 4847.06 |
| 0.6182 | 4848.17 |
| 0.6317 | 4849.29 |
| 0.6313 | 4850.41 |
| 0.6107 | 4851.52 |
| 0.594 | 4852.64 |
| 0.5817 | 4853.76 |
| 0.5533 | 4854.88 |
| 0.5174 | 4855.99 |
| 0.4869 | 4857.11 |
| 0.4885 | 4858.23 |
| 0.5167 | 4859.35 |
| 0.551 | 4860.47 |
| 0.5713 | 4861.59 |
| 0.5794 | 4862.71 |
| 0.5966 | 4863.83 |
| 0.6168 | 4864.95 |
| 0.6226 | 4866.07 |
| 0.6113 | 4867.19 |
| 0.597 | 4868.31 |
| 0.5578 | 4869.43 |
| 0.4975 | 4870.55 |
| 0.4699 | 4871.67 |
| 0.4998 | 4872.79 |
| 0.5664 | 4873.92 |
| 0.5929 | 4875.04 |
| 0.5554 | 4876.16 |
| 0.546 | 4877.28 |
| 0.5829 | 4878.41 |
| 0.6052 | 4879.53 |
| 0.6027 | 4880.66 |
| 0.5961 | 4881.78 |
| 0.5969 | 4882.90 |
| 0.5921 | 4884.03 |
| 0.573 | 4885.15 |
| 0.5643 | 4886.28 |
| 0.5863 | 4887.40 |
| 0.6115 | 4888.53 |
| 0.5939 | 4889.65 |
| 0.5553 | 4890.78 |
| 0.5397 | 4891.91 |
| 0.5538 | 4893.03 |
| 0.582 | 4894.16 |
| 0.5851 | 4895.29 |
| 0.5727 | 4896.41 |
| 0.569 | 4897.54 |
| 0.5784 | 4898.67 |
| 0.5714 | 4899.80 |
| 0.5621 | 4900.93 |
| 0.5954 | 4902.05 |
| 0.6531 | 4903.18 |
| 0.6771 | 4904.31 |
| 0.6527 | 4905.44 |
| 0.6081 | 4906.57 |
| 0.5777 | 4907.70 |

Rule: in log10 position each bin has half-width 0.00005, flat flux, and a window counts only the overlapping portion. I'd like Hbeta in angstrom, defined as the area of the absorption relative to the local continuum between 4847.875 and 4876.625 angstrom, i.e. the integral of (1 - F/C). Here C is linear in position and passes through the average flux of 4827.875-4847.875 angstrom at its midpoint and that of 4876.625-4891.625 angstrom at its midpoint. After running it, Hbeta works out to 1.7 angstrom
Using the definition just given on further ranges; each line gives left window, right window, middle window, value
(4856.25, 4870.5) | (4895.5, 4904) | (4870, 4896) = 0.4 angstrom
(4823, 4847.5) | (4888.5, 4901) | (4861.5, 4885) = 0.5 angstrom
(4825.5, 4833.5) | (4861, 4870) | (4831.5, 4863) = 0.6 angstrom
